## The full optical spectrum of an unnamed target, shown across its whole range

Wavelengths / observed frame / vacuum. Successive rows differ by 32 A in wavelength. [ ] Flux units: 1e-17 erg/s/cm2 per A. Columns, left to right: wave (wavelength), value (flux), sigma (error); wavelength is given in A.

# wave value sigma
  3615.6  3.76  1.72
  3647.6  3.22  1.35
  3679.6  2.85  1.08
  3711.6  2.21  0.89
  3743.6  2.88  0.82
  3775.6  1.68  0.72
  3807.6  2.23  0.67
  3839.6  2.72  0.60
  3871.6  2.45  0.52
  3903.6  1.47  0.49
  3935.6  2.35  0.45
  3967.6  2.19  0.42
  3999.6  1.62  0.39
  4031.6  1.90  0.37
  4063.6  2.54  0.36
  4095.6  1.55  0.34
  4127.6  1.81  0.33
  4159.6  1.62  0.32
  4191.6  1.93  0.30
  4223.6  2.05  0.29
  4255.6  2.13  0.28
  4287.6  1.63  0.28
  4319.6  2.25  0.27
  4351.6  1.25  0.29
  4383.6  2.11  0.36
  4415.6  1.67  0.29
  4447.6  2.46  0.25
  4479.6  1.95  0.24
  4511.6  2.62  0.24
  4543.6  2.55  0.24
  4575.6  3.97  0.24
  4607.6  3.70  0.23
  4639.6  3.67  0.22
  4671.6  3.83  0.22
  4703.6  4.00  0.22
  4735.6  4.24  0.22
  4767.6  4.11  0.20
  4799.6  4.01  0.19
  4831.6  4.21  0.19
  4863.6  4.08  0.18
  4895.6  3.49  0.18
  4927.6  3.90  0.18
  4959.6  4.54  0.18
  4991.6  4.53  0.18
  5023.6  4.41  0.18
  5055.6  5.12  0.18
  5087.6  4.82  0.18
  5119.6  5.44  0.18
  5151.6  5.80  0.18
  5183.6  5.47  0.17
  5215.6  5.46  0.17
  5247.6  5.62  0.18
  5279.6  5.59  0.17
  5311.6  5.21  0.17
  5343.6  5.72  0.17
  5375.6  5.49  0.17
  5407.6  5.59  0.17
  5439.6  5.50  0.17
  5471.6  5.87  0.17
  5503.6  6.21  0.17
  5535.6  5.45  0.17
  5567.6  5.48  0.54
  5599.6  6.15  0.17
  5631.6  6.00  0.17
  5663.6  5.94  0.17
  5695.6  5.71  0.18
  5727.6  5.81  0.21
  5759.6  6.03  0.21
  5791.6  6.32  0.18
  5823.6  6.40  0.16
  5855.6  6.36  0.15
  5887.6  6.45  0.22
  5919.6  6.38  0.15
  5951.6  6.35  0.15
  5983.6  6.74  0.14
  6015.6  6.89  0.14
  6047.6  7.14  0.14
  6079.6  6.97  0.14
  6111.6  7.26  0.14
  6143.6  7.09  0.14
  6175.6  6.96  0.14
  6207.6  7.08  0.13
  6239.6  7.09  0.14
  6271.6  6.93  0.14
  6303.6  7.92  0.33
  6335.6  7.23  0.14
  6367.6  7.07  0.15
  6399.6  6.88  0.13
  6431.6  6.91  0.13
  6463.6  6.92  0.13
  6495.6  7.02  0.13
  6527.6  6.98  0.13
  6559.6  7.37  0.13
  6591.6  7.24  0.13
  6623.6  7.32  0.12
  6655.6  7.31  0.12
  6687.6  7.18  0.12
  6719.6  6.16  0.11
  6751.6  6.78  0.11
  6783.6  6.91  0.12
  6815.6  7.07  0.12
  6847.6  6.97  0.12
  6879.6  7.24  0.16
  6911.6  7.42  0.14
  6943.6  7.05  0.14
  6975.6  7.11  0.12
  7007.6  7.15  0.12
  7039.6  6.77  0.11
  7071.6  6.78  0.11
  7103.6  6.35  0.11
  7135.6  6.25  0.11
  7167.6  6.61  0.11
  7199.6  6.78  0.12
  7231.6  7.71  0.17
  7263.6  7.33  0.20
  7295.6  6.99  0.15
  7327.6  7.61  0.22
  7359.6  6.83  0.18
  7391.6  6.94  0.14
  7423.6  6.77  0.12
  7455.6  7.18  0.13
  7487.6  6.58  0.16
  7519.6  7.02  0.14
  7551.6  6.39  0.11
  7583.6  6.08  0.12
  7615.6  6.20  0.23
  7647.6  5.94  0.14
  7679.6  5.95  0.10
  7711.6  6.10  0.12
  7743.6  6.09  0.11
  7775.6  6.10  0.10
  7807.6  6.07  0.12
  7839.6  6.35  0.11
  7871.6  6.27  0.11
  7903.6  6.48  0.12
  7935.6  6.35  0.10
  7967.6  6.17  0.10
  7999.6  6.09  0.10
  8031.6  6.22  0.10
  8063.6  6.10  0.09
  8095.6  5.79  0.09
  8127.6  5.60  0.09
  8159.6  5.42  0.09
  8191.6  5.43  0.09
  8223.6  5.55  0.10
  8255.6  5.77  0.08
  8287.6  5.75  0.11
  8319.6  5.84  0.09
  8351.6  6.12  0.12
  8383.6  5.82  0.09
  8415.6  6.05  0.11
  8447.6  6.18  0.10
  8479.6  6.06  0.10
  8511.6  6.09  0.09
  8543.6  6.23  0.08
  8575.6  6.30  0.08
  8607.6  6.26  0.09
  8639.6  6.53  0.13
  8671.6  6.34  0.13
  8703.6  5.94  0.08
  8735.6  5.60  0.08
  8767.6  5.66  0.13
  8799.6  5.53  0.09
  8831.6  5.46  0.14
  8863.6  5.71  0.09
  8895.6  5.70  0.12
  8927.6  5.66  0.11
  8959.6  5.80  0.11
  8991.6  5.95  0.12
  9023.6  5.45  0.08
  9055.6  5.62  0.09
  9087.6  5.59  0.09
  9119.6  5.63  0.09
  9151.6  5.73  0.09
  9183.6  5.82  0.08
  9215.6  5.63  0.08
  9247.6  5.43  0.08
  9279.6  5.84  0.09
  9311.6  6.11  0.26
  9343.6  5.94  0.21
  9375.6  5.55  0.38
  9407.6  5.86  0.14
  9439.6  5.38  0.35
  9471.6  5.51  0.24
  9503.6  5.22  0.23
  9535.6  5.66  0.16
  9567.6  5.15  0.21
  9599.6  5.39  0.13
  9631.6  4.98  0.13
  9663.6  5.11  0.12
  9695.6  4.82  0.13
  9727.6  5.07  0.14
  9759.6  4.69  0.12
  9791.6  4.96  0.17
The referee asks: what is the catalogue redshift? 0.141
